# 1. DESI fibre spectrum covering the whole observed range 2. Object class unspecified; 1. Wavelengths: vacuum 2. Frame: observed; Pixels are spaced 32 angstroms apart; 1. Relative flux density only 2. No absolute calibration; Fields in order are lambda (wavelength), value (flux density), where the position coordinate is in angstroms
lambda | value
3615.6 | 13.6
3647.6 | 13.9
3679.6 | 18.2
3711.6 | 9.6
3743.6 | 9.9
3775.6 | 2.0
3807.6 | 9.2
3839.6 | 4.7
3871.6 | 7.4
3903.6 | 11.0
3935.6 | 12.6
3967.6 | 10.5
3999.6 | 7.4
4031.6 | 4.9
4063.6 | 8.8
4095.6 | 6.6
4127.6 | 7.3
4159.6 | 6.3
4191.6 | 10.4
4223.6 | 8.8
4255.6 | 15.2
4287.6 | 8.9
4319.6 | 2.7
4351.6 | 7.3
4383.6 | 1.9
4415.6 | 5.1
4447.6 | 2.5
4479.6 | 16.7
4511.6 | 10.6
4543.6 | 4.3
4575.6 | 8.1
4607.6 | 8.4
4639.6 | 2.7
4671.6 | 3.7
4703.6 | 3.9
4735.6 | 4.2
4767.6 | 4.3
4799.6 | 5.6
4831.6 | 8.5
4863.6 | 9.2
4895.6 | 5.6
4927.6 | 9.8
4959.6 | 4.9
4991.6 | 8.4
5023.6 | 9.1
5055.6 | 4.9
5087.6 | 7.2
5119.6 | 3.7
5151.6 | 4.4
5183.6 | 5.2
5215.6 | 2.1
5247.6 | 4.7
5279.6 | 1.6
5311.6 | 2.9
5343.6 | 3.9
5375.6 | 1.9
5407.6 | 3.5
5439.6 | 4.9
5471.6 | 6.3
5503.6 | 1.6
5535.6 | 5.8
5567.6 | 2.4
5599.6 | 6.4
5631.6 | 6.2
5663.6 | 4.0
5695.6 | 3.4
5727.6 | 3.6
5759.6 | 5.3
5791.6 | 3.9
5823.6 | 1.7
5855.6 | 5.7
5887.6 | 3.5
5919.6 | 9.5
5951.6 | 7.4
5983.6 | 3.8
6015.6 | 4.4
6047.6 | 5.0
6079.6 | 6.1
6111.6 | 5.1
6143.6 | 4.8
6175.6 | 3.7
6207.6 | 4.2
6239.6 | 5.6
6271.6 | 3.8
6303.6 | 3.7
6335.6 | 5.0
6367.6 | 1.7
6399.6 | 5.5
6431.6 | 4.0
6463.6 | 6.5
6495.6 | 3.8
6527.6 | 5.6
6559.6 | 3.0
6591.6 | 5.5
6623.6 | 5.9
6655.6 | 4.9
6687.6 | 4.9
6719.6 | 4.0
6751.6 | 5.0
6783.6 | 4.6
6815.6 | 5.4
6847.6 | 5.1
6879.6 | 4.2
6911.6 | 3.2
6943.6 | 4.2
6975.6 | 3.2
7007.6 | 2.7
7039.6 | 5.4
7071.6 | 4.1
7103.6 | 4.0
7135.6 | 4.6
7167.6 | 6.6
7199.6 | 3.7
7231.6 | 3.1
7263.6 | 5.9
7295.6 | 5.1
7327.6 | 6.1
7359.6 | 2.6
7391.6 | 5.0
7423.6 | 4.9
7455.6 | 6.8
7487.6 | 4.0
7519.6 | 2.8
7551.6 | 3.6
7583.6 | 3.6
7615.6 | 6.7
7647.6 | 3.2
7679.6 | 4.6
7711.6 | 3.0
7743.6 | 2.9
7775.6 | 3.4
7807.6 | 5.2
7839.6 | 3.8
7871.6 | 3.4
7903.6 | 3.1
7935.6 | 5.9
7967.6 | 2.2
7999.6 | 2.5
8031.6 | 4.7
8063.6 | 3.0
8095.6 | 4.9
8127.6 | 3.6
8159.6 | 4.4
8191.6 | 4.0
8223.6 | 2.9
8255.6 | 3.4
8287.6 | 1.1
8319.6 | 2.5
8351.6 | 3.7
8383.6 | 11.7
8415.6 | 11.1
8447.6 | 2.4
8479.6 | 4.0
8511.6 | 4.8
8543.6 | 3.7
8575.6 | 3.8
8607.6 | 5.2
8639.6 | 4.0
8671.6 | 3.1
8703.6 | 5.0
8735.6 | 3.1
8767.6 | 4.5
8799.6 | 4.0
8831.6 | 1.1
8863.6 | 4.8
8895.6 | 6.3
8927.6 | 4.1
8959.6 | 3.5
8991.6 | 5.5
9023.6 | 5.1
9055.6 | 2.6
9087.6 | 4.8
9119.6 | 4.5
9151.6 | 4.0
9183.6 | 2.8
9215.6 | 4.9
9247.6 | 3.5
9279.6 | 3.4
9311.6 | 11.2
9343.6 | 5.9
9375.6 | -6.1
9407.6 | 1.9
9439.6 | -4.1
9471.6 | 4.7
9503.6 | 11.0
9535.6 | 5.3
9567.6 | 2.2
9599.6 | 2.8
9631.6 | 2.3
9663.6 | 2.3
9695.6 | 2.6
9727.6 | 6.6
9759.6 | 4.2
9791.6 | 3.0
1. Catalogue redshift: 1.252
